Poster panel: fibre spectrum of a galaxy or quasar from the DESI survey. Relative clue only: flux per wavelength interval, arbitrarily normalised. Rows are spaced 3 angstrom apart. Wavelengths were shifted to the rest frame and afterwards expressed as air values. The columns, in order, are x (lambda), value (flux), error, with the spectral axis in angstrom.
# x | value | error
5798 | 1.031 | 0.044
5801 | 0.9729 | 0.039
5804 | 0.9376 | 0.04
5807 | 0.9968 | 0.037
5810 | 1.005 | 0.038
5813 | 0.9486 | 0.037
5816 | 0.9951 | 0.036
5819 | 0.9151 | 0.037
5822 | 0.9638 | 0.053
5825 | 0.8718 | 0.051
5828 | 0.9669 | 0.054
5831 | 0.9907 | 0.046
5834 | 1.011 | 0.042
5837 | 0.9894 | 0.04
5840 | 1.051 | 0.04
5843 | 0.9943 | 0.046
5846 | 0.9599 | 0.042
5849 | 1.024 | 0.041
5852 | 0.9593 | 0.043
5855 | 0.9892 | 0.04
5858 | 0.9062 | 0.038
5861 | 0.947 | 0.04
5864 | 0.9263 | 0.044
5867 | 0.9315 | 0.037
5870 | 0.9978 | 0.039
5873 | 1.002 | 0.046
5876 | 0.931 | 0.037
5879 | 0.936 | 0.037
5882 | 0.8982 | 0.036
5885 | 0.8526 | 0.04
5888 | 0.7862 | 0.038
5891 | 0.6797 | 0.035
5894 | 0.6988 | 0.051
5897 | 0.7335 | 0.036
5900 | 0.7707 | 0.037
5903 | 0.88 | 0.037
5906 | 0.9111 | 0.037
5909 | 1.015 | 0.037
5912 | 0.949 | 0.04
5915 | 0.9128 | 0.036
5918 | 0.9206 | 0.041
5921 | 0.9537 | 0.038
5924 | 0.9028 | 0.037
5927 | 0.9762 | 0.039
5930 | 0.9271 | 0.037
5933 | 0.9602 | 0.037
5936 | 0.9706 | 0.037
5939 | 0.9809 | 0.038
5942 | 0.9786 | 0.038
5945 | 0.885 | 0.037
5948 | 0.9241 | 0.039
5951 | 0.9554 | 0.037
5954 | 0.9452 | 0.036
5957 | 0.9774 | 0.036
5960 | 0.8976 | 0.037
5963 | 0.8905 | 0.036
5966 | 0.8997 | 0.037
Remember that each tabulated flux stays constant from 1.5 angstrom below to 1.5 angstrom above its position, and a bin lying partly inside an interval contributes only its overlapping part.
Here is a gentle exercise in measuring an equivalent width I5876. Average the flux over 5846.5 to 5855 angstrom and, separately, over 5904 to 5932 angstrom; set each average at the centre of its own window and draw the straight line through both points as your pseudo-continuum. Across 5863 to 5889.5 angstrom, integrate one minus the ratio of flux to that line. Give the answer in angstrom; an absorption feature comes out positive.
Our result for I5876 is 1.4 angstrom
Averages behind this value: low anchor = 0.987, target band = 0.918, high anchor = 0.94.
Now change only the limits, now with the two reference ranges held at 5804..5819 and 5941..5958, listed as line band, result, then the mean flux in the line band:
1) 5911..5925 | 0.3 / 0.928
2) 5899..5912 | 0.6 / 0.905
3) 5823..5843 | -0.2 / 0.981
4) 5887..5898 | 2.7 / 0.721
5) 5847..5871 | 0.1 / 0.959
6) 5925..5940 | -0.2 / 0.96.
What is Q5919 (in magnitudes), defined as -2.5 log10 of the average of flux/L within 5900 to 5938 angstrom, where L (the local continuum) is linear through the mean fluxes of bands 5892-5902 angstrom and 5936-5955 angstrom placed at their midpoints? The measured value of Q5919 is -0.126 mag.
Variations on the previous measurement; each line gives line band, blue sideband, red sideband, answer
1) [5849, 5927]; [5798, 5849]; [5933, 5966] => 0.068 mag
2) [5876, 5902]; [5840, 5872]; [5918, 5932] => 0.186 mag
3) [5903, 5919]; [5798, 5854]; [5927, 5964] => 0.019 mag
